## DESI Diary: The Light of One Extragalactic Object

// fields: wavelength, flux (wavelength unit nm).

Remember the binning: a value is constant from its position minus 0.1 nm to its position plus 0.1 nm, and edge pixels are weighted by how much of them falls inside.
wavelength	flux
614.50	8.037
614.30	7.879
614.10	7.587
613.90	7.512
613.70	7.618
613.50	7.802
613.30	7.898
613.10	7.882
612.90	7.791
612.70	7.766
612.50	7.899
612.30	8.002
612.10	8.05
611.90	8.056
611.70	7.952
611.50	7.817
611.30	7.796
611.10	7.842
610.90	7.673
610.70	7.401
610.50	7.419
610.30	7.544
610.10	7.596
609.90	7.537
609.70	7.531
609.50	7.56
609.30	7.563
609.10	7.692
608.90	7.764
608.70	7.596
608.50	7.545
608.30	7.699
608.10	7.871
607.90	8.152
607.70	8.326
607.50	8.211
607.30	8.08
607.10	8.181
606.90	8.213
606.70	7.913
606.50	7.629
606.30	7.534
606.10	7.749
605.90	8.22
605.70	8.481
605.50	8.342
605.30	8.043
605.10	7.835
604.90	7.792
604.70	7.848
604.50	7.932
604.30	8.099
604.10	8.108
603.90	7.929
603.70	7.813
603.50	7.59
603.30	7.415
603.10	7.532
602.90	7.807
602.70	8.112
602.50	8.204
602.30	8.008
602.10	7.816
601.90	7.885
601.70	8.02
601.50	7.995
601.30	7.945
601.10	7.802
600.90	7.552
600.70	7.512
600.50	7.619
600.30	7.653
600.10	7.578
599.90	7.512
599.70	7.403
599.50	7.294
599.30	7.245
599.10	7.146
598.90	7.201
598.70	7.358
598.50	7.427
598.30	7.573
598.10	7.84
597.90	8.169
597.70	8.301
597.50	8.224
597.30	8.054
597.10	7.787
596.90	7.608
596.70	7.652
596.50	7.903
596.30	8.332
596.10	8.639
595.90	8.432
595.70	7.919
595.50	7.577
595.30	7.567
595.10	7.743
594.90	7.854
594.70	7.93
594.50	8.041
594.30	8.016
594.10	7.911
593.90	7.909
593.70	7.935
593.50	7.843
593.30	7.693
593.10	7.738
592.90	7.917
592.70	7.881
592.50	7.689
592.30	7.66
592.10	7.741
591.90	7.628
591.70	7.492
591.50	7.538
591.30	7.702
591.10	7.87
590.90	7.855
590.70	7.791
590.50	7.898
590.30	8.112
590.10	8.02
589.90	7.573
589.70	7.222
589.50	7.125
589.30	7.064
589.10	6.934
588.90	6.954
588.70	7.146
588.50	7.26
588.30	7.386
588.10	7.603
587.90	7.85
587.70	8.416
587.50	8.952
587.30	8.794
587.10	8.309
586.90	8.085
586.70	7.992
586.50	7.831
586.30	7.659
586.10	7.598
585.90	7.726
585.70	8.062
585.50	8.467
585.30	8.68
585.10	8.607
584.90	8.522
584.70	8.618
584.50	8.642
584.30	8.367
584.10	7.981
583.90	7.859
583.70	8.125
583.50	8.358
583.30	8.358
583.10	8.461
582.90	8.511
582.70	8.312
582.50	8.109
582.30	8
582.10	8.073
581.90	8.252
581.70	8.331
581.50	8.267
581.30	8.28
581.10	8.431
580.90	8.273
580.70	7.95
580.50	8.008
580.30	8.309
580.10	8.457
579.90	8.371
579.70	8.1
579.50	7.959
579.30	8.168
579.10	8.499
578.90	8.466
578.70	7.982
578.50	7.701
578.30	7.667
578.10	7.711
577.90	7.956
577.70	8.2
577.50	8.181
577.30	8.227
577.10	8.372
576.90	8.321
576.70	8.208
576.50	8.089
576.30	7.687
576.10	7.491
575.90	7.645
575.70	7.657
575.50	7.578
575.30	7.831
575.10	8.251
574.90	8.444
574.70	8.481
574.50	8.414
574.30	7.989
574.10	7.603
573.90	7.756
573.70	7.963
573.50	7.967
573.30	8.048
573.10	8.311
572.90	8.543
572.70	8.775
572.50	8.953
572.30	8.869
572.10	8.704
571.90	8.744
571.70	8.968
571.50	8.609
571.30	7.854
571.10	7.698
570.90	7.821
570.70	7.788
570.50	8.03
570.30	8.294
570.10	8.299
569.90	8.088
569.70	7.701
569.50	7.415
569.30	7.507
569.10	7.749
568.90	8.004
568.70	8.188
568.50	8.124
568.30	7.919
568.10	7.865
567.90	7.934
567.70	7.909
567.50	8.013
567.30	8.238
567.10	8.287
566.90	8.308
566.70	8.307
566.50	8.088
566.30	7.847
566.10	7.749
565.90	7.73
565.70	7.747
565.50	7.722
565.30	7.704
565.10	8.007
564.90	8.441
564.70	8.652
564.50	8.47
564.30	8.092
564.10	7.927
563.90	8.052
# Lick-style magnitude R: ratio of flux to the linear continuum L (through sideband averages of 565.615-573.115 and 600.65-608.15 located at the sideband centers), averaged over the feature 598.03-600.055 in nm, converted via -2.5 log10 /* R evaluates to 0.08 mag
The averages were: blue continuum 8.13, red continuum 7.94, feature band 7.4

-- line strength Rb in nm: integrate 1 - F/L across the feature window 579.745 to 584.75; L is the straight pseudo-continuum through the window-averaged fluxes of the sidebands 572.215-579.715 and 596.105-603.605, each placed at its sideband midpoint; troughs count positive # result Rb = -0.16 nm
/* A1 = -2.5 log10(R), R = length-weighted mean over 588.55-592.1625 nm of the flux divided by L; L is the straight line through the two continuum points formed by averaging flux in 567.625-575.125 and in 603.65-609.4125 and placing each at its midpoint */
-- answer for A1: 0.07 mag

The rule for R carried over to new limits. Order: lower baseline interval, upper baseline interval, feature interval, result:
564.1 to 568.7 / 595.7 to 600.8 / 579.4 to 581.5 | -0.04 mag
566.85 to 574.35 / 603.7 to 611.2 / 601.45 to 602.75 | -0.02 mag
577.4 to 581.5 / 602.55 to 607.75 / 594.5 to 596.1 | 0.01 mag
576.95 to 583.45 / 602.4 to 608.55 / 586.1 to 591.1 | 0.05 mag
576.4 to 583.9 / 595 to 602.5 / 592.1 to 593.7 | 0.02 mag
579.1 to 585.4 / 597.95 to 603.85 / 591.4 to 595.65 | 0.02 mag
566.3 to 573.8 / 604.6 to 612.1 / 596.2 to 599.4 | 0.03 mag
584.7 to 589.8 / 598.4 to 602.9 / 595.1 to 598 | -0.04 mag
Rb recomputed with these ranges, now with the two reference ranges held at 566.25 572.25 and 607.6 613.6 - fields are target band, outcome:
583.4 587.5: -0.140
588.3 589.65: 0.140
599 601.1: 0.102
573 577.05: 0.025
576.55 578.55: -0.011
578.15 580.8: -0.037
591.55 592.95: 0.037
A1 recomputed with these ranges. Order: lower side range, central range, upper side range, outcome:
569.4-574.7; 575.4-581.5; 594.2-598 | 0.011 mag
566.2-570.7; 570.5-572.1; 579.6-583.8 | -0.023 mag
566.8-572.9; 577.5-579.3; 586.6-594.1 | -0.007 mag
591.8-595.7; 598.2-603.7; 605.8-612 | 0.023 mag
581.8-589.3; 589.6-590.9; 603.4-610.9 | 0.033 mag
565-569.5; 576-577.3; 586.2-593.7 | -0.026 mag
